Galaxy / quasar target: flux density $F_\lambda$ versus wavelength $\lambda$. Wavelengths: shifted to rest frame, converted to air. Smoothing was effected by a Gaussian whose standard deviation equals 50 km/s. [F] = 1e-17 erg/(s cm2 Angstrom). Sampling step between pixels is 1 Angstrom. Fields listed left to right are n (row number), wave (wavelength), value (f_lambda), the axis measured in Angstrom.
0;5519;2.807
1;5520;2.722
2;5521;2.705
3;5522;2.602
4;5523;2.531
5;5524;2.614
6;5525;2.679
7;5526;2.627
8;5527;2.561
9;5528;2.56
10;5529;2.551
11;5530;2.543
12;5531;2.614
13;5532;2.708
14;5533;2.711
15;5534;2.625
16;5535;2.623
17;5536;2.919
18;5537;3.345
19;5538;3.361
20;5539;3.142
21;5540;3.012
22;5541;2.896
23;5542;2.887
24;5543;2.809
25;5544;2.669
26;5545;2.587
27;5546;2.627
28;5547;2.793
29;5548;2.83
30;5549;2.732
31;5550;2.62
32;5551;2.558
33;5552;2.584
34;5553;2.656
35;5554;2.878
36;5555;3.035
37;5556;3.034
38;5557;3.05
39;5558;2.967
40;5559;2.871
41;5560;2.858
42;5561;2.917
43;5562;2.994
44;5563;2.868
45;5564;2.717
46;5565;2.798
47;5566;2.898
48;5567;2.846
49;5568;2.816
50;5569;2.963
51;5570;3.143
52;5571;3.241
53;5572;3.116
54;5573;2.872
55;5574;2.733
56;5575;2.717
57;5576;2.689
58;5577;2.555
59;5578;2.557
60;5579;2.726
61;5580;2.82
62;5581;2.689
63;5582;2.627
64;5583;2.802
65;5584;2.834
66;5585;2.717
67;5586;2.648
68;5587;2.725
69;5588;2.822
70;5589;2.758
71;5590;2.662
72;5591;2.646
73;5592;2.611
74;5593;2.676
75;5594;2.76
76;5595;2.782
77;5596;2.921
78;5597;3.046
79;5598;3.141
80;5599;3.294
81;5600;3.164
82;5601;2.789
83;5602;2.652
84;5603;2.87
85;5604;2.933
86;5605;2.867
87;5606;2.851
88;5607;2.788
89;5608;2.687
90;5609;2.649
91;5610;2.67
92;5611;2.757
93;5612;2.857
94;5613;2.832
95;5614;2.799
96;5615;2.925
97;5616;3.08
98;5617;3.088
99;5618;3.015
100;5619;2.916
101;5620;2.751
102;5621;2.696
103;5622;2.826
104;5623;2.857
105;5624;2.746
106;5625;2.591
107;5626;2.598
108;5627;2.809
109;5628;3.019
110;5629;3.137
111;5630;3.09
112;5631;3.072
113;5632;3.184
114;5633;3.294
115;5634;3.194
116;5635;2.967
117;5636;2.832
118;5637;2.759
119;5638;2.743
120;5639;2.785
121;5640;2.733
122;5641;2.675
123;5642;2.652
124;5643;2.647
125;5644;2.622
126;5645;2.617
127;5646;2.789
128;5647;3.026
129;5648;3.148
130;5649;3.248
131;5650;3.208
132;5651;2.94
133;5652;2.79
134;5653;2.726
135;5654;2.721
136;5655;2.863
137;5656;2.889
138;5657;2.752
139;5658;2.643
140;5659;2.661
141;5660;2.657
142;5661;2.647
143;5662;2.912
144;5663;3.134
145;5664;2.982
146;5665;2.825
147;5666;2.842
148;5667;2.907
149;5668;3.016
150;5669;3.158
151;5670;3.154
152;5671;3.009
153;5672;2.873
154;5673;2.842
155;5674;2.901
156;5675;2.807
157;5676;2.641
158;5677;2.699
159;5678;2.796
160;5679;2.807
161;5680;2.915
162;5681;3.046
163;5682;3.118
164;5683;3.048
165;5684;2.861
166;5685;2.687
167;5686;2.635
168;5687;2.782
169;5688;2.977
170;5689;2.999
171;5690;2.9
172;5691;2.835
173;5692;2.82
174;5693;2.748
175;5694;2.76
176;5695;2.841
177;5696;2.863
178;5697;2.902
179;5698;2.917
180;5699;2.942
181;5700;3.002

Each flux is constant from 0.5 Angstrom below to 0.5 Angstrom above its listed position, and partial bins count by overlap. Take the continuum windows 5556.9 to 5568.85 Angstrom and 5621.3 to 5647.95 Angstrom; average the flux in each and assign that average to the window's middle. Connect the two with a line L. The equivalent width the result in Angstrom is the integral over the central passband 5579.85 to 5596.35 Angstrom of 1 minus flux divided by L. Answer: 0.8 Angstrom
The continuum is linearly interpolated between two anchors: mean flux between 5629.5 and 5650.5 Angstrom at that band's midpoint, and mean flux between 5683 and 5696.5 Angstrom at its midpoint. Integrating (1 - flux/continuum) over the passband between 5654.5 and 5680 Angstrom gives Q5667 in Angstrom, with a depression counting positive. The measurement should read 0.12 Angstrom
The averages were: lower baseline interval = 2.92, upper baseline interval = 2.83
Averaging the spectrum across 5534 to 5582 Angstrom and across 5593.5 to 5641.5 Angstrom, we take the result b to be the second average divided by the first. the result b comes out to 1.01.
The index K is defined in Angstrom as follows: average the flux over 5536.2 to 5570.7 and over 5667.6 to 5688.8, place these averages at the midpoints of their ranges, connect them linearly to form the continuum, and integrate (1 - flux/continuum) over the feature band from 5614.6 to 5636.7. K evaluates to -0.4 Angstrom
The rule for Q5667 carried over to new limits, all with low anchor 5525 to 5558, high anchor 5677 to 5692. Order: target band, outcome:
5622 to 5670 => -0.4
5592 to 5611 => -0.2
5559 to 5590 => -0.1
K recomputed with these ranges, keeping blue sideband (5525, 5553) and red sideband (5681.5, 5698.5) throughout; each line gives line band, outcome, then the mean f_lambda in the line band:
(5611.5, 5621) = -0.3 Angstrom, 2.91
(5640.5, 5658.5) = 0.0 Angstrom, 2.83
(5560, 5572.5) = -0.7 Angstrom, 2.94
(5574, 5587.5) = 0.4 Angstrom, 2.7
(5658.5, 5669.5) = -0.2 Angstrom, 2.89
